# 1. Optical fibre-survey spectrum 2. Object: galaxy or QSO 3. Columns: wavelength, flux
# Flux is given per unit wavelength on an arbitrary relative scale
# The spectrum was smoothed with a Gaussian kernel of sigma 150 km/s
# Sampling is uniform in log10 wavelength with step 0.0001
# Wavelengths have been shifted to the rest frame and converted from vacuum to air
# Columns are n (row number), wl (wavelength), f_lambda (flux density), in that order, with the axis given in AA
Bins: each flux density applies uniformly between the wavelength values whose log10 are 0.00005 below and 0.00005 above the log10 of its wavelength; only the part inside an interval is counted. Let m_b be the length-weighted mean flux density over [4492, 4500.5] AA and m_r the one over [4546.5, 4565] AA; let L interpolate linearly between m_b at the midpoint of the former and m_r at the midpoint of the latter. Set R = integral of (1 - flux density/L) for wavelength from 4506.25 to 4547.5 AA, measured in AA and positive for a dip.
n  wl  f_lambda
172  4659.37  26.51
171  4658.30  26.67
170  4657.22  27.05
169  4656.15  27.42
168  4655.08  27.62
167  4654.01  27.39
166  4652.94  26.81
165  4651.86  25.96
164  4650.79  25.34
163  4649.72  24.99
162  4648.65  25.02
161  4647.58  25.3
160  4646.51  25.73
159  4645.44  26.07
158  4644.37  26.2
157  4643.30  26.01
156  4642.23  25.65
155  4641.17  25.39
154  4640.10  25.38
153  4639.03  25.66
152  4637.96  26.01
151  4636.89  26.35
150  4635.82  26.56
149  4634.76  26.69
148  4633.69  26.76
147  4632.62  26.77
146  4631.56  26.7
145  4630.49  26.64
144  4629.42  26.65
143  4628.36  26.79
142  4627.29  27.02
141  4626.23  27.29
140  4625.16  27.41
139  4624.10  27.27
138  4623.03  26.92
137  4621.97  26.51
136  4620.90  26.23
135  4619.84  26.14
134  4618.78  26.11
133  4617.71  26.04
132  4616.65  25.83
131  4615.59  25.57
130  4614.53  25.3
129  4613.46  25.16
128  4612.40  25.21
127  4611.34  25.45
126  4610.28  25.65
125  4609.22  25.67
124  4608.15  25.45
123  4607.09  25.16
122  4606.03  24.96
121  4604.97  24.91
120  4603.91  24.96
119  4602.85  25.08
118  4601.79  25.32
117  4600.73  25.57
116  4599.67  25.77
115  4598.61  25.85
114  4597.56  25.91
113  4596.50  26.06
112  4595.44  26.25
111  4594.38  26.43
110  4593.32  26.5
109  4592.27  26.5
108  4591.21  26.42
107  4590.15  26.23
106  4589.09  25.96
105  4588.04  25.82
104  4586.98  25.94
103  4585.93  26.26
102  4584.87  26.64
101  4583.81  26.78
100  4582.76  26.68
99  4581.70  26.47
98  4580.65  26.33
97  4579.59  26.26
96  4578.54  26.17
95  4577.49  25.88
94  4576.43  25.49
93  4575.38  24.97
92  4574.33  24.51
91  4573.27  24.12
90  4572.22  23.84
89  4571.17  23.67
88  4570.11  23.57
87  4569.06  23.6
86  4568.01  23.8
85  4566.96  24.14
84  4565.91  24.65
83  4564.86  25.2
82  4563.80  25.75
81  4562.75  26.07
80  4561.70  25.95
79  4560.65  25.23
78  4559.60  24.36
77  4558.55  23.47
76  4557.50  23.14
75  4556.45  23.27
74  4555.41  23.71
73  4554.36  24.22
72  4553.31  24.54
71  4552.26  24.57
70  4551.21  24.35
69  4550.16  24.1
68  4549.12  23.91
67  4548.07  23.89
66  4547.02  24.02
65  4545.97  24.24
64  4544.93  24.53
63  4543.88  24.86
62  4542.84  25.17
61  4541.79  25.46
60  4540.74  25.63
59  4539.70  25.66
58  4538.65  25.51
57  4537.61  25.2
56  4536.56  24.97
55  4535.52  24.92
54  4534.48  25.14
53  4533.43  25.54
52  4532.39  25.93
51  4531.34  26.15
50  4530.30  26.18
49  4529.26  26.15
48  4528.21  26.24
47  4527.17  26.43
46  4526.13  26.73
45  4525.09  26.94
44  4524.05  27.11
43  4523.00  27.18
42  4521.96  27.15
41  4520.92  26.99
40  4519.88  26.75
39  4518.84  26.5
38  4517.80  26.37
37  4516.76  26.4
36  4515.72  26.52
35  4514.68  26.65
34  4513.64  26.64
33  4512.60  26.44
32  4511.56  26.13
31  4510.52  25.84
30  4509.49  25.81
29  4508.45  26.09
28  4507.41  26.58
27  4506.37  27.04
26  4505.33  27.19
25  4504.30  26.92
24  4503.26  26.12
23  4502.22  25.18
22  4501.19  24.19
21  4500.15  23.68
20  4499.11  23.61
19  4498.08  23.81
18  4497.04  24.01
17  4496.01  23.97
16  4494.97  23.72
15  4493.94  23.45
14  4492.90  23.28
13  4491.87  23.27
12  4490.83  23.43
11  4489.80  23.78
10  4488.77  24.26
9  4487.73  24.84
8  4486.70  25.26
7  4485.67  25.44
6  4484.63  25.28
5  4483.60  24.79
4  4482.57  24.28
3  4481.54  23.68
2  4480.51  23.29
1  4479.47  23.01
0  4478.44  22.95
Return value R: -3.3 AA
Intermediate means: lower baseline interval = 23.7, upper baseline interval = 24.4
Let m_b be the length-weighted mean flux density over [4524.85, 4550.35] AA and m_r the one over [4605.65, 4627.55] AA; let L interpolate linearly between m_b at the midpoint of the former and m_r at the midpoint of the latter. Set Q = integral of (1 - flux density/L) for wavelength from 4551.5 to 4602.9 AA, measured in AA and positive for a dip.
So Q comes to 0.8 AA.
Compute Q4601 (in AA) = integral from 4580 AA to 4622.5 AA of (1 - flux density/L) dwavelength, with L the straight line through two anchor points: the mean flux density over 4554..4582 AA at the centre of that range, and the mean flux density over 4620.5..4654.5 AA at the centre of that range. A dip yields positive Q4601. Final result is -0.7 AA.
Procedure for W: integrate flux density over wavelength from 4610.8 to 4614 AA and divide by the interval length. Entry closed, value 25.3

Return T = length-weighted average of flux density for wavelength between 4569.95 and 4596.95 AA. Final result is 25.8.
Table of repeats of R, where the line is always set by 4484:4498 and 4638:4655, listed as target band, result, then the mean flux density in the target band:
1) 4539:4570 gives 0.39 AA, 24.5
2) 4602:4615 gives 0.09 AA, 25.2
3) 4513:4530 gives -1.52 AA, 26.7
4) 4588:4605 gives -0.39 AA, 25.9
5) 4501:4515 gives -1.10 AA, 26.2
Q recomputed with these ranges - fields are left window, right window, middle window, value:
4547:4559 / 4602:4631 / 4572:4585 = -0.51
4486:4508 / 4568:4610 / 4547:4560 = 0.65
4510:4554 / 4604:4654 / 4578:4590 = -0.20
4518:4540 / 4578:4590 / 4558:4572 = 0.91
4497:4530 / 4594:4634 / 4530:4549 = 0.71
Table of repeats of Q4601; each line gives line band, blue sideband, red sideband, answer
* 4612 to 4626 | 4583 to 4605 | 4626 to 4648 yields -0.01 AA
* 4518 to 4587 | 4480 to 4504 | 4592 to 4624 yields -0.72 AA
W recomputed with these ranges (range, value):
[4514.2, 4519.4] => 26.5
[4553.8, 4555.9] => 23.9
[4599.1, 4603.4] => 25.4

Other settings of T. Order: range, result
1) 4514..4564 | 25.4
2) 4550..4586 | 24.9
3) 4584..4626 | 25.9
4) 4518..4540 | 26.2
